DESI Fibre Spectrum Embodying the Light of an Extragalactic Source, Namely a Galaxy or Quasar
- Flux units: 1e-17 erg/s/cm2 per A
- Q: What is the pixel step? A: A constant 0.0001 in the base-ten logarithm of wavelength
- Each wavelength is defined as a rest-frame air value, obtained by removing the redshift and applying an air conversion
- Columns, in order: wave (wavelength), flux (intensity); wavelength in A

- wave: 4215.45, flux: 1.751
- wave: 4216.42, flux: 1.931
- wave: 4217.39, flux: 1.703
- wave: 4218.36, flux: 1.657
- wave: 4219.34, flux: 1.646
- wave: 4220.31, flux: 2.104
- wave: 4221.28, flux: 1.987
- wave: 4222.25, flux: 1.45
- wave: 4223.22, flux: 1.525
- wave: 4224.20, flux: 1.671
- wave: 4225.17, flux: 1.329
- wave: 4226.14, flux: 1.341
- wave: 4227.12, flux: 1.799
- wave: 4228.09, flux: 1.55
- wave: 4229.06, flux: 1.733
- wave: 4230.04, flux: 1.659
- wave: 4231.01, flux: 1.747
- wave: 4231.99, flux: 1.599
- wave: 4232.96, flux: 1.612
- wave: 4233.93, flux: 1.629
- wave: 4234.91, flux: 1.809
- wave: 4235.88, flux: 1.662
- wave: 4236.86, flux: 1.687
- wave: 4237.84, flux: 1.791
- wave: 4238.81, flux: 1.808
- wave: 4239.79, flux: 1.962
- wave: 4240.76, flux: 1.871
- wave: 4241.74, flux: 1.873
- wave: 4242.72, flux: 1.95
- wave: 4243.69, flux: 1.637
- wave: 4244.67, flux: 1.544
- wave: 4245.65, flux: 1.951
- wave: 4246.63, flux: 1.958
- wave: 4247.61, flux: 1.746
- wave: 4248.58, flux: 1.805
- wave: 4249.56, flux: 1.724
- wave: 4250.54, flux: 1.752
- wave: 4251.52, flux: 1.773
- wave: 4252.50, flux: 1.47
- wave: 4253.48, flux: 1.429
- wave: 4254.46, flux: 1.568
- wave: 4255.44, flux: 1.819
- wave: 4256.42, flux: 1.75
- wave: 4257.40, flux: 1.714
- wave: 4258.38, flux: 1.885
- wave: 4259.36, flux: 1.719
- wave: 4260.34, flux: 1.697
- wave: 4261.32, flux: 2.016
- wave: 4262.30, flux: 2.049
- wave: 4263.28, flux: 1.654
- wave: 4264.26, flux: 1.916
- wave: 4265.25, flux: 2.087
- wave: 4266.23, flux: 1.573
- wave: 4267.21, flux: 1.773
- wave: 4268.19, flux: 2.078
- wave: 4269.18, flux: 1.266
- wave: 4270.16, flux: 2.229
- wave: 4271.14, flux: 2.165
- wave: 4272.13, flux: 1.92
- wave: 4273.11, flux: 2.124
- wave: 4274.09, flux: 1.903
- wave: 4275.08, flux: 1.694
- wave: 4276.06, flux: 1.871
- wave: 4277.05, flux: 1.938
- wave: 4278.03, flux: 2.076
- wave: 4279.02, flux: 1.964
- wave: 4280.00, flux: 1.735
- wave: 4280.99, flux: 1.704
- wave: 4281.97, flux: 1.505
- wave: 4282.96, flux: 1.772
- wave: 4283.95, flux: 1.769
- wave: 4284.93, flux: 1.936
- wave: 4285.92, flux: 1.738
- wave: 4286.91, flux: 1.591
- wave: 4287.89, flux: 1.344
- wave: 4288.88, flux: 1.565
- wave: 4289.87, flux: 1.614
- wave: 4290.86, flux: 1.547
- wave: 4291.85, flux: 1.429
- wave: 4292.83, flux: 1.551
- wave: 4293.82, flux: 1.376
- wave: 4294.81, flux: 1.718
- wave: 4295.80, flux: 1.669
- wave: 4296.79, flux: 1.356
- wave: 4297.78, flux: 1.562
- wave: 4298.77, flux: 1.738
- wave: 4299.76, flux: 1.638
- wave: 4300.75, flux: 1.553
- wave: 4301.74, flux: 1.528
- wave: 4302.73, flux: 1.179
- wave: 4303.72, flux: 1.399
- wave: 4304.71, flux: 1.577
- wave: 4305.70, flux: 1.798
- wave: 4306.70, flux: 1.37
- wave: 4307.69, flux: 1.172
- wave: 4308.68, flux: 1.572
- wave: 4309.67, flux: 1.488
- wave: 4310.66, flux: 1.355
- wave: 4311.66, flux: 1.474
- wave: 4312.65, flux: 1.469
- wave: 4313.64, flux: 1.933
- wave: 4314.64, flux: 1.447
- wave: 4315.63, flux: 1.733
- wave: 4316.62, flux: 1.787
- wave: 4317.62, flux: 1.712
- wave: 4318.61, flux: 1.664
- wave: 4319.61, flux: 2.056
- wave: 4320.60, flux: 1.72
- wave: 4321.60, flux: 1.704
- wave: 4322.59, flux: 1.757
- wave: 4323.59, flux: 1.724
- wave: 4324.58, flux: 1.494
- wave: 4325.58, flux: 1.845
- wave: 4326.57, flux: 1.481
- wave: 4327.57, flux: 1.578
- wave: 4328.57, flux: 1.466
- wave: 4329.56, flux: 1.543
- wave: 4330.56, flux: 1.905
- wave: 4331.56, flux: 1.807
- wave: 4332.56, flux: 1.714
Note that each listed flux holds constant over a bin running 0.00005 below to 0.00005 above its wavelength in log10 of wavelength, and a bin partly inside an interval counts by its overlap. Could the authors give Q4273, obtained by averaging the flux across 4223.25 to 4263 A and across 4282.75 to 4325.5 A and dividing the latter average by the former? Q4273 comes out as 0.9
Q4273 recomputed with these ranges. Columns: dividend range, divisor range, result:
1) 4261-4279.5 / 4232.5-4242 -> 1.08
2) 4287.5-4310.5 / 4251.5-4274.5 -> 0.83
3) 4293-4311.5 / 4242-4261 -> 0.87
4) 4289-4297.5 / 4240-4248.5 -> 0.84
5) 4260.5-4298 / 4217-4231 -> 1.06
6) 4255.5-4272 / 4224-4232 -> 1.16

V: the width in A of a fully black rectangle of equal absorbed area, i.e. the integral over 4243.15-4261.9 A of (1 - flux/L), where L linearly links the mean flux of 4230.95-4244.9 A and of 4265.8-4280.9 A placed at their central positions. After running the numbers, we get 0.7 A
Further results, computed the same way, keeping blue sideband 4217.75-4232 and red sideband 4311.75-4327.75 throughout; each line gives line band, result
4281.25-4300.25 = 0.9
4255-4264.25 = -0.8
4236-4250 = -1.2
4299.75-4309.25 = 1.2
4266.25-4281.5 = -1.9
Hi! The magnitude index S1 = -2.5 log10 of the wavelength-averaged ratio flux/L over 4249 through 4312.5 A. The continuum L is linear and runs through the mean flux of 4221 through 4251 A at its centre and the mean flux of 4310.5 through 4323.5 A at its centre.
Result 0.01 mag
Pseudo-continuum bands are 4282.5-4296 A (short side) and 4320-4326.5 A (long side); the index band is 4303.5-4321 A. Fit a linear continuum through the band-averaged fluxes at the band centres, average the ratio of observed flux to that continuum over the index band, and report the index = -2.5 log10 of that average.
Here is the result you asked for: 0.05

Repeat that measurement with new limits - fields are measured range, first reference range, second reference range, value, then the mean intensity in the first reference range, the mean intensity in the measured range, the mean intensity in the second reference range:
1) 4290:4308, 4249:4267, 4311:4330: 0.121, 1.76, 1.51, 1.66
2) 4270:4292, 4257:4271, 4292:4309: -0.059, 1.84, 1.79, 1.51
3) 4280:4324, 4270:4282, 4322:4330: 0.101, 1.92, 1.6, 1.61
